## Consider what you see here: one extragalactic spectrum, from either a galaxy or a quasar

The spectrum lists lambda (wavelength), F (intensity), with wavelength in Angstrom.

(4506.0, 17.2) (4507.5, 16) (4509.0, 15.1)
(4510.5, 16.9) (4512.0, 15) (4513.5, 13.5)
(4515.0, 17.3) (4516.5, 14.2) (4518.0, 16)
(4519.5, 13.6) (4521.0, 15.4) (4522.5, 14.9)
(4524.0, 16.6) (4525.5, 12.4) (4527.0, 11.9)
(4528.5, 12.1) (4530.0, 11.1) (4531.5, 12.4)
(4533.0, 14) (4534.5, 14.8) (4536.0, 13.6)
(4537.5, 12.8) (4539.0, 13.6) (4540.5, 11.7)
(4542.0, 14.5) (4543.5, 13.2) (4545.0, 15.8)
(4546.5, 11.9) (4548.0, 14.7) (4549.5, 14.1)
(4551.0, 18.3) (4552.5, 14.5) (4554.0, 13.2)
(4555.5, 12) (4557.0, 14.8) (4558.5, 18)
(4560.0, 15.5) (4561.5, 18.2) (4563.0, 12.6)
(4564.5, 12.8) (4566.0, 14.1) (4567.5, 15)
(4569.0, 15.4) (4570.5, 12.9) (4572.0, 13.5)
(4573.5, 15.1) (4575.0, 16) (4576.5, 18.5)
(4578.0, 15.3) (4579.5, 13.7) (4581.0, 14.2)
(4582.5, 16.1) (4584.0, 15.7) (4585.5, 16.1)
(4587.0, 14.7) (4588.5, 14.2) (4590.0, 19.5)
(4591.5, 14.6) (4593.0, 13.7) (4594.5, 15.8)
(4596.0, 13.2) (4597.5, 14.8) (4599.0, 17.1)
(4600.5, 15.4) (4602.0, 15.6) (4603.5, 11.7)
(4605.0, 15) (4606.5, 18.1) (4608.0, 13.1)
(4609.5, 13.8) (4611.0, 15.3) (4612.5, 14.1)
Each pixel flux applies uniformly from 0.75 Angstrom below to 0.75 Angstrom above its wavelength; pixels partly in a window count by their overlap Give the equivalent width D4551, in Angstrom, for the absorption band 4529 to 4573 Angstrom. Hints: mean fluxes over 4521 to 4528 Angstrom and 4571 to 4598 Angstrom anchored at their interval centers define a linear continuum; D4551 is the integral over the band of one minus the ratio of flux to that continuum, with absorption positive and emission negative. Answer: 1.4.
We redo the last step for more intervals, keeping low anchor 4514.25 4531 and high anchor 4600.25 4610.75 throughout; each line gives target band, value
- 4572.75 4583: -0.75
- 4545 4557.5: 0.03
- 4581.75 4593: -0.89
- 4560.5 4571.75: -0.01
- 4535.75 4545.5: 0.47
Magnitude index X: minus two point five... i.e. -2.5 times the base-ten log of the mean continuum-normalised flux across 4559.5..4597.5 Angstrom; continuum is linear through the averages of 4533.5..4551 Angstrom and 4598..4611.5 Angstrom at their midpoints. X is -0.04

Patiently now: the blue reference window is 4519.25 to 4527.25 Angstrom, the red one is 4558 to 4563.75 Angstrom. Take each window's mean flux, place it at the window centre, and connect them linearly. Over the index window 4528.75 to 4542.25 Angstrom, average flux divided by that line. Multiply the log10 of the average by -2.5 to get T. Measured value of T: 0.14 mag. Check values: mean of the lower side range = 14.3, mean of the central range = 13.1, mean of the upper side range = 16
